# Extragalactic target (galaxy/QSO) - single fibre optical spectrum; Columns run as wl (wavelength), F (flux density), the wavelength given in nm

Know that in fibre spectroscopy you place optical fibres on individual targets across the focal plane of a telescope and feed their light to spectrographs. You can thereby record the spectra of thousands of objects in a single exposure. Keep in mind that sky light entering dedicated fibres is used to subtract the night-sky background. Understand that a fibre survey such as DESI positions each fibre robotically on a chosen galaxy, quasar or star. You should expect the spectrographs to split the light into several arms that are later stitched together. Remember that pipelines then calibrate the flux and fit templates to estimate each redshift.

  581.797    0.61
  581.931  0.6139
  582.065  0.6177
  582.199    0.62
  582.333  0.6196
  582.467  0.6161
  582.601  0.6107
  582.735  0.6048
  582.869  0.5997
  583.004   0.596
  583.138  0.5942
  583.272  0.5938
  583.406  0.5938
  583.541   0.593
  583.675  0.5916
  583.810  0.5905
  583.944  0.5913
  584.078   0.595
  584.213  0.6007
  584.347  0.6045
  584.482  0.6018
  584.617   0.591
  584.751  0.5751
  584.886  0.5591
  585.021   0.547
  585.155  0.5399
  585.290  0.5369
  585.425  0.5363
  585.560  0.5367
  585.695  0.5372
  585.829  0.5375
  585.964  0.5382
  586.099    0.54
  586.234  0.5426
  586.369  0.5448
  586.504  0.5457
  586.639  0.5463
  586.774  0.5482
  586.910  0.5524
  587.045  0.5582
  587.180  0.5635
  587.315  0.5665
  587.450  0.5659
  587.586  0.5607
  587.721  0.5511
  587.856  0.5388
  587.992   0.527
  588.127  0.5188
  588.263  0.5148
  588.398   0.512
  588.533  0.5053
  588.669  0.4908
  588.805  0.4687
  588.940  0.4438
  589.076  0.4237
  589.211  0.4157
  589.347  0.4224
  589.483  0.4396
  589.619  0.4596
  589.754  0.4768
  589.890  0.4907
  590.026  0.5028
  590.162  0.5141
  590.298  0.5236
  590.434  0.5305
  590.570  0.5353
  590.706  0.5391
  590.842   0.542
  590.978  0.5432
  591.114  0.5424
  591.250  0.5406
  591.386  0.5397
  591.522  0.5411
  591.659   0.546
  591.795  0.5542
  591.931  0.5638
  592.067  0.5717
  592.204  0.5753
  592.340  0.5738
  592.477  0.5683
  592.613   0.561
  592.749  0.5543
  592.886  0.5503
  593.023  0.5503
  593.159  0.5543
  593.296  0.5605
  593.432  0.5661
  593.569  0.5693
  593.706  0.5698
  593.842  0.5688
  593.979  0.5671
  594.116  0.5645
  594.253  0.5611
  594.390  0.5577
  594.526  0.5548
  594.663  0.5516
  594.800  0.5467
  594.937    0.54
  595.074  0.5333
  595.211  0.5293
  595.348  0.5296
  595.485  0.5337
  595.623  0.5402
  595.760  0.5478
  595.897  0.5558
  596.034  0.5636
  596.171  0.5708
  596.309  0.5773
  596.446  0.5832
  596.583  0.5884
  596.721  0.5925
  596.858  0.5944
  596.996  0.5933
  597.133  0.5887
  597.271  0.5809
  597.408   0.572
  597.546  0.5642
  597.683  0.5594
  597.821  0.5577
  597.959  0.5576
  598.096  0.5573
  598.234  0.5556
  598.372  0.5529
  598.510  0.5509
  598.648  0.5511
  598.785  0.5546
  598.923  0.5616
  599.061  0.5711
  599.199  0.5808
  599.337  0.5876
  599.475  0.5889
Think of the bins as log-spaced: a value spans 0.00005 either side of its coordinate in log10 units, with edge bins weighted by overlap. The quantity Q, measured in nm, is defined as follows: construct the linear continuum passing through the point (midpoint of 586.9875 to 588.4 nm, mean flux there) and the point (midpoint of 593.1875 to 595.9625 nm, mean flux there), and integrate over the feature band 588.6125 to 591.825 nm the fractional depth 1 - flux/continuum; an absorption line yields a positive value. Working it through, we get 0.28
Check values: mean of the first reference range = 0.545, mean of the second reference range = 0.552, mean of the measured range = 0.501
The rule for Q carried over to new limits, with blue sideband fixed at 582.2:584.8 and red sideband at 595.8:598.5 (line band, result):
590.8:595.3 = 0.191 nm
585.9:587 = 0.089 nm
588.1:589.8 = 0.349 nm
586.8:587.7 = 0.047 nm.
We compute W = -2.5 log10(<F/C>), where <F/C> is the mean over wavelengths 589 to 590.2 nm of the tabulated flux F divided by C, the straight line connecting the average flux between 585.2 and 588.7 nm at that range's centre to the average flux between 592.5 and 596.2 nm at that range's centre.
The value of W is 0.186 mag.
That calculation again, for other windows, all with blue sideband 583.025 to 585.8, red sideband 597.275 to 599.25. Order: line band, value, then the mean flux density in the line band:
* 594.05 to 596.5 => 0.023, 0.552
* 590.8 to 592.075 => 0.040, 0.548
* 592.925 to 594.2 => 0.006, 0.563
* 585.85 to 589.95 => 0.119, 0.513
